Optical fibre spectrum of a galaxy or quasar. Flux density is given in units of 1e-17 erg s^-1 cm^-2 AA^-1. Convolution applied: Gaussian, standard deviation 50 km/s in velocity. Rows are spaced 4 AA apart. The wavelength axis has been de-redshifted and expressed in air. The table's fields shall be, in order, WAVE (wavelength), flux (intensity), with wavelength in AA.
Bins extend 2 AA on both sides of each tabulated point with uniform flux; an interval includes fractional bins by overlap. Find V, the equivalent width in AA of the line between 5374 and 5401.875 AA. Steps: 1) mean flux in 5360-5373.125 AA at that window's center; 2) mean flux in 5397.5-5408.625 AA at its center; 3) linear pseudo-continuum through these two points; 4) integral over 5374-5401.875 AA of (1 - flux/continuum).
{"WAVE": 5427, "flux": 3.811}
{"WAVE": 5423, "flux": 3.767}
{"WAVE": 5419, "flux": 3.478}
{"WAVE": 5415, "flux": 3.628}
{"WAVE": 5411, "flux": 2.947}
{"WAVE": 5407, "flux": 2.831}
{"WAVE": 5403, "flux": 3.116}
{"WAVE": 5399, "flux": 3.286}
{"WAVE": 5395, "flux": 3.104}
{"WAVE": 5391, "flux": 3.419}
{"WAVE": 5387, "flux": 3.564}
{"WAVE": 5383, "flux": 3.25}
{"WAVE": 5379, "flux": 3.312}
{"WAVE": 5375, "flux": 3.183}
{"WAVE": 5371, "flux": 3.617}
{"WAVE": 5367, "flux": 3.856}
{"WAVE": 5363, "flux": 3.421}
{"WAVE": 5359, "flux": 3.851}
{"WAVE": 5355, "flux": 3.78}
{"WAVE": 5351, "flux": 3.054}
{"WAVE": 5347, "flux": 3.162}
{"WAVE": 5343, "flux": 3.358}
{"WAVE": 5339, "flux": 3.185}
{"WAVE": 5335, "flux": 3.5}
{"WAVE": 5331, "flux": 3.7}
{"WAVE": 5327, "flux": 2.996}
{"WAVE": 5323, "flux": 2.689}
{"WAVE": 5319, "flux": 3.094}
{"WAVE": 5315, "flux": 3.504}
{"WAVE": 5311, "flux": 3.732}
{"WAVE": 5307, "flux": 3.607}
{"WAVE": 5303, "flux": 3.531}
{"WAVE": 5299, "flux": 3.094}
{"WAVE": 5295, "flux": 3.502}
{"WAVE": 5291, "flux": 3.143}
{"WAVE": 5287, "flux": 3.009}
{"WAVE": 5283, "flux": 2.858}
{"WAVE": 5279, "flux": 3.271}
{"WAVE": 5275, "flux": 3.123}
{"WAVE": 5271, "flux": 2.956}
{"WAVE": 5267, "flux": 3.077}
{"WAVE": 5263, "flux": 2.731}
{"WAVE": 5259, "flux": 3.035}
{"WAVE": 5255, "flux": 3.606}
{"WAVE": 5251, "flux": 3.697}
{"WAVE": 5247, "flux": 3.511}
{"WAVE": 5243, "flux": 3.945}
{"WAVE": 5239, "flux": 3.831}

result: 0.1 AA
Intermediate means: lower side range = 3.64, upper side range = 3.08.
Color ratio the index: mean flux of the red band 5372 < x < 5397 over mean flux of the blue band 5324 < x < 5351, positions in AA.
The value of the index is 1.01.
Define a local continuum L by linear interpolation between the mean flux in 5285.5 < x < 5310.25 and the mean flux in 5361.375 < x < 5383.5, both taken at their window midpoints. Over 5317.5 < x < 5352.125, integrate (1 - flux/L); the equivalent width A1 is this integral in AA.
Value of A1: 2.0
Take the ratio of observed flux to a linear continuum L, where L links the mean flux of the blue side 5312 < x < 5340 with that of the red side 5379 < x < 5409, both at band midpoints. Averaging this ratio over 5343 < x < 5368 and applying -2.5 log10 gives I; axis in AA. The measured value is -0.08 mag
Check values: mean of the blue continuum 3.26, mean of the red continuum 3.23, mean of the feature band 3.49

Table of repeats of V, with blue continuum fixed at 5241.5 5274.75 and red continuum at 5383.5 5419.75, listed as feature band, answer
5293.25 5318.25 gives -1.4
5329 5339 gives -0.7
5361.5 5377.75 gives -1.2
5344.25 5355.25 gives 0.0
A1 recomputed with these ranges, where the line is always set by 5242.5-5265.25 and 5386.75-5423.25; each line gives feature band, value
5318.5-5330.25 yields 1.2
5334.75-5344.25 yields 0.0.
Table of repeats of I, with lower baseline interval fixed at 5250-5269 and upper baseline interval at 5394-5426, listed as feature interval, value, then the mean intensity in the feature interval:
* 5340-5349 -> 0.00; 3.25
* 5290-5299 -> -0.02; 3.29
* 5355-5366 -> -0.13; 3.68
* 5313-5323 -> 0.02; 3.18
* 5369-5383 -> -0.03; 3.35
